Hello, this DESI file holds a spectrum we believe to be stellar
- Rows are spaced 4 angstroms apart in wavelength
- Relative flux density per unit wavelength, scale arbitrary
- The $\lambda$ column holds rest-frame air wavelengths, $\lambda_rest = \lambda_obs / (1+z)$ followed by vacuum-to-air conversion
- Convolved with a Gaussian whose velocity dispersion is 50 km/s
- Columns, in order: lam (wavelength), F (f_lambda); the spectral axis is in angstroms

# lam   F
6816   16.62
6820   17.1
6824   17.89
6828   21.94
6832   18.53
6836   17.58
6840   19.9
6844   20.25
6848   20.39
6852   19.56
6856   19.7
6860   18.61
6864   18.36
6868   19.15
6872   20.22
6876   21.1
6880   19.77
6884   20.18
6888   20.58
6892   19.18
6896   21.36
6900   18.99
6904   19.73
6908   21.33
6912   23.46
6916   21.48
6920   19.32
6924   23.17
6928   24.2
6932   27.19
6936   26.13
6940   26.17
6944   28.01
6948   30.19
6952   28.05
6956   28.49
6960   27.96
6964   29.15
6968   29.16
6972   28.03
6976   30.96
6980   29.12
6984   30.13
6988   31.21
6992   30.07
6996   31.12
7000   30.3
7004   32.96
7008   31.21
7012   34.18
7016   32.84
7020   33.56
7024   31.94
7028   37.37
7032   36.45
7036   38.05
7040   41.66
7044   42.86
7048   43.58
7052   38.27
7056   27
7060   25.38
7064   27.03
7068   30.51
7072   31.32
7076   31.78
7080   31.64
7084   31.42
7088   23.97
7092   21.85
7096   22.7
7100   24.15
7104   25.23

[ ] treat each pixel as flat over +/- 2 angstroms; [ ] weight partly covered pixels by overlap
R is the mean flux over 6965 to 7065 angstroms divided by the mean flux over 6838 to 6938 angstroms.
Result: 1.6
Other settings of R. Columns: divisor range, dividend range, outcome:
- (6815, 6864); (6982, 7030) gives 1.69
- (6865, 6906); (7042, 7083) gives 1.65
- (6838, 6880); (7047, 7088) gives 1.58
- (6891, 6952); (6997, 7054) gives 1.53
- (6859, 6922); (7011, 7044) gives 1.79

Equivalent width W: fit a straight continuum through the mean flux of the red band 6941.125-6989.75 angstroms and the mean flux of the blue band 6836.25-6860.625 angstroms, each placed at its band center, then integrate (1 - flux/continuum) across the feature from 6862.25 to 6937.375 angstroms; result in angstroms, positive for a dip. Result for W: 8.0 angstroms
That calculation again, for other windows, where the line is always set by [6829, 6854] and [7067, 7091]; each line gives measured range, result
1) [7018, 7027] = -2.0 angstroms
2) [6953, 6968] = -2.4 angstroms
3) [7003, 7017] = -3.1 angstroms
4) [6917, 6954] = -3.3 angstroms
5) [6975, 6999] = -4.3 angstroms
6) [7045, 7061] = -3.4 angstroms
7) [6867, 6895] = 1.4 angstroms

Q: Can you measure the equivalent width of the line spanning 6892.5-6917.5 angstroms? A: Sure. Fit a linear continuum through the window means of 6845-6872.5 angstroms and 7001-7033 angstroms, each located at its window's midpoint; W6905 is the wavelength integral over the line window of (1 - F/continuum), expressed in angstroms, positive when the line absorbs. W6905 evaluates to 2.8 angstroms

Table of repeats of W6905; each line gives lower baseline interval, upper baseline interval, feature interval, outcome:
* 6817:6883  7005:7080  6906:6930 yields 2.3 angstroms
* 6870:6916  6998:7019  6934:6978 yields -2.3 angstroms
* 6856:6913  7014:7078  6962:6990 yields -1.5 angstroms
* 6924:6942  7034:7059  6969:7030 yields 2.3 angstroms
